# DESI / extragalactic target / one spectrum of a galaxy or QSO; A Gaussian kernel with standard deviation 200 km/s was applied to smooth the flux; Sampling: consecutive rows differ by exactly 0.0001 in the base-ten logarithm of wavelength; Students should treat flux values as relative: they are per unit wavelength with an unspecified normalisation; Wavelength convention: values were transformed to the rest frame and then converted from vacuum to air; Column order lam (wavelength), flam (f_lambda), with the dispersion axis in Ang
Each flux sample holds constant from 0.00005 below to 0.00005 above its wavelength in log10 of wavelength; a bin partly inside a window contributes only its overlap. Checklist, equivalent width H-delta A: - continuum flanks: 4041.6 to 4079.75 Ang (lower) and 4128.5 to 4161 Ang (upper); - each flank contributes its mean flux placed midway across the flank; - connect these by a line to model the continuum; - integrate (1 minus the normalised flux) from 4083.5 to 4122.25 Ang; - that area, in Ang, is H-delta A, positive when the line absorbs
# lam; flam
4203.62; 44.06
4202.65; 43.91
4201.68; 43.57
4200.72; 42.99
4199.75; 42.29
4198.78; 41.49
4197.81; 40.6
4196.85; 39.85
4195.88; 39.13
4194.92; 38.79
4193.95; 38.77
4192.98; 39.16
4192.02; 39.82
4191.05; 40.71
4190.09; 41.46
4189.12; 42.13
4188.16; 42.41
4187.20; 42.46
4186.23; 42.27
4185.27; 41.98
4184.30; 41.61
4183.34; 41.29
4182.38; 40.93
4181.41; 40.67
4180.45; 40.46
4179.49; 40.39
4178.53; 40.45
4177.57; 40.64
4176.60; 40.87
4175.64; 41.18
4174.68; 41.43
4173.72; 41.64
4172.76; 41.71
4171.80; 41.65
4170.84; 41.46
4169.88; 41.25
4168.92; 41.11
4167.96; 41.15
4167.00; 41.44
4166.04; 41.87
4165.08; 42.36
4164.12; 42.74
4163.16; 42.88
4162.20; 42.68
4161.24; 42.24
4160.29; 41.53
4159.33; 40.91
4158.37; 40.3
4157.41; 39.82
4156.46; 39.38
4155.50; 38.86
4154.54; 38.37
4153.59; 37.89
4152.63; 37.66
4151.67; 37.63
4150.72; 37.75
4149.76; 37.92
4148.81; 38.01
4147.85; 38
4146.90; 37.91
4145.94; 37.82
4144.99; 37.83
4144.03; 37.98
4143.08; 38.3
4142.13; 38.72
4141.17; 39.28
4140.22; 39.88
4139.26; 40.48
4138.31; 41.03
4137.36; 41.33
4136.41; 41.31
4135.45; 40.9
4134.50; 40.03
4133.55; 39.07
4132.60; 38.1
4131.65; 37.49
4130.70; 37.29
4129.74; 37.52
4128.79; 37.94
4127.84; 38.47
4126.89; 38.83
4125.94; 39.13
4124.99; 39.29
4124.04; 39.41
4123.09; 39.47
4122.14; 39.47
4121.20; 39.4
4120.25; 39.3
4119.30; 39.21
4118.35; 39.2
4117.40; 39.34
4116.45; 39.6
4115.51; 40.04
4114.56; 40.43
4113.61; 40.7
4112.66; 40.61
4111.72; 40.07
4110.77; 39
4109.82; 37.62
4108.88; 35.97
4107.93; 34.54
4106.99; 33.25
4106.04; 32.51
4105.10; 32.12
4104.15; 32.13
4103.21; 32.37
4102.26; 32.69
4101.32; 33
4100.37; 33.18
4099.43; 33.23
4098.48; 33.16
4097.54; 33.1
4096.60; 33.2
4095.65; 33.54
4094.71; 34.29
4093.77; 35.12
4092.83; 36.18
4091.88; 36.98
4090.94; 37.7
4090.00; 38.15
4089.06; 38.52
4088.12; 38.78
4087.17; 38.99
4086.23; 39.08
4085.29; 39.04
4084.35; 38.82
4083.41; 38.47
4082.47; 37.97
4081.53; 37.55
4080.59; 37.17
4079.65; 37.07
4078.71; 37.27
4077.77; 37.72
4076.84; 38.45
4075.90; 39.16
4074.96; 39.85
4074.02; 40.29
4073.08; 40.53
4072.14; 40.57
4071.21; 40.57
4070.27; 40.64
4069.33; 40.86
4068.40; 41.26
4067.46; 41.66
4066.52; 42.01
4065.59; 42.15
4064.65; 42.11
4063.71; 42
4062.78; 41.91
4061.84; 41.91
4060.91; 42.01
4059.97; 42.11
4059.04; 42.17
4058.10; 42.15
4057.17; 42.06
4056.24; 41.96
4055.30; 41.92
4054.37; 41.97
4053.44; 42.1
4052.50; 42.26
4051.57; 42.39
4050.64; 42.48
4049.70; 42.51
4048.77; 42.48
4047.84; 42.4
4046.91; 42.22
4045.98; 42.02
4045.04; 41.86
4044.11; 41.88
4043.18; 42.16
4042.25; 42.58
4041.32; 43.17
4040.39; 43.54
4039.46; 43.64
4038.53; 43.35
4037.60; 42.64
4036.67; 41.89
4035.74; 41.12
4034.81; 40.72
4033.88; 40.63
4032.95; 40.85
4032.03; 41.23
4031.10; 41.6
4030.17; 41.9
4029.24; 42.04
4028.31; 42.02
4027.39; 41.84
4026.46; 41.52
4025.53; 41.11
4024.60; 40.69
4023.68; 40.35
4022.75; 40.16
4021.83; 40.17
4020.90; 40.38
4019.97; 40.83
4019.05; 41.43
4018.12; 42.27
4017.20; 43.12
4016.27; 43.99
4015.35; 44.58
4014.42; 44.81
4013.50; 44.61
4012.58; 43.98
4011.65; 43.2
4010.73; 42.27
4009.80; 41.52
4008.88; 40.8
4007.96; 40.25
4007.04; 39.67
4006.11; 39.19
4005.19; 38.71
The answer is 3.4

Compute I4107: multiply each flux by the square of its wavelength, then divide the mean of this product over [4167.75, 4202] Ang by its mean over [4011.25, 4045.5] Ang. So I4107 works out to 1.1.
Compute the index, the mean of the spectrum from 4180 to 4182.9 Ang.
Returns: 40.7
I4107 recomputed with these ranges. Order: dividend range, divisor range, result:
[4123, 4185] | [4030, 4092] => 1.02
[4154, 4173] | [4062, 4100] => 1.12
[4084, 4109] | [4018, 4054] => 0.87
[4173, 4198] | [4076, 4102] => 1.17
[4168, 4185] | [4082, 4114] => 1.19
